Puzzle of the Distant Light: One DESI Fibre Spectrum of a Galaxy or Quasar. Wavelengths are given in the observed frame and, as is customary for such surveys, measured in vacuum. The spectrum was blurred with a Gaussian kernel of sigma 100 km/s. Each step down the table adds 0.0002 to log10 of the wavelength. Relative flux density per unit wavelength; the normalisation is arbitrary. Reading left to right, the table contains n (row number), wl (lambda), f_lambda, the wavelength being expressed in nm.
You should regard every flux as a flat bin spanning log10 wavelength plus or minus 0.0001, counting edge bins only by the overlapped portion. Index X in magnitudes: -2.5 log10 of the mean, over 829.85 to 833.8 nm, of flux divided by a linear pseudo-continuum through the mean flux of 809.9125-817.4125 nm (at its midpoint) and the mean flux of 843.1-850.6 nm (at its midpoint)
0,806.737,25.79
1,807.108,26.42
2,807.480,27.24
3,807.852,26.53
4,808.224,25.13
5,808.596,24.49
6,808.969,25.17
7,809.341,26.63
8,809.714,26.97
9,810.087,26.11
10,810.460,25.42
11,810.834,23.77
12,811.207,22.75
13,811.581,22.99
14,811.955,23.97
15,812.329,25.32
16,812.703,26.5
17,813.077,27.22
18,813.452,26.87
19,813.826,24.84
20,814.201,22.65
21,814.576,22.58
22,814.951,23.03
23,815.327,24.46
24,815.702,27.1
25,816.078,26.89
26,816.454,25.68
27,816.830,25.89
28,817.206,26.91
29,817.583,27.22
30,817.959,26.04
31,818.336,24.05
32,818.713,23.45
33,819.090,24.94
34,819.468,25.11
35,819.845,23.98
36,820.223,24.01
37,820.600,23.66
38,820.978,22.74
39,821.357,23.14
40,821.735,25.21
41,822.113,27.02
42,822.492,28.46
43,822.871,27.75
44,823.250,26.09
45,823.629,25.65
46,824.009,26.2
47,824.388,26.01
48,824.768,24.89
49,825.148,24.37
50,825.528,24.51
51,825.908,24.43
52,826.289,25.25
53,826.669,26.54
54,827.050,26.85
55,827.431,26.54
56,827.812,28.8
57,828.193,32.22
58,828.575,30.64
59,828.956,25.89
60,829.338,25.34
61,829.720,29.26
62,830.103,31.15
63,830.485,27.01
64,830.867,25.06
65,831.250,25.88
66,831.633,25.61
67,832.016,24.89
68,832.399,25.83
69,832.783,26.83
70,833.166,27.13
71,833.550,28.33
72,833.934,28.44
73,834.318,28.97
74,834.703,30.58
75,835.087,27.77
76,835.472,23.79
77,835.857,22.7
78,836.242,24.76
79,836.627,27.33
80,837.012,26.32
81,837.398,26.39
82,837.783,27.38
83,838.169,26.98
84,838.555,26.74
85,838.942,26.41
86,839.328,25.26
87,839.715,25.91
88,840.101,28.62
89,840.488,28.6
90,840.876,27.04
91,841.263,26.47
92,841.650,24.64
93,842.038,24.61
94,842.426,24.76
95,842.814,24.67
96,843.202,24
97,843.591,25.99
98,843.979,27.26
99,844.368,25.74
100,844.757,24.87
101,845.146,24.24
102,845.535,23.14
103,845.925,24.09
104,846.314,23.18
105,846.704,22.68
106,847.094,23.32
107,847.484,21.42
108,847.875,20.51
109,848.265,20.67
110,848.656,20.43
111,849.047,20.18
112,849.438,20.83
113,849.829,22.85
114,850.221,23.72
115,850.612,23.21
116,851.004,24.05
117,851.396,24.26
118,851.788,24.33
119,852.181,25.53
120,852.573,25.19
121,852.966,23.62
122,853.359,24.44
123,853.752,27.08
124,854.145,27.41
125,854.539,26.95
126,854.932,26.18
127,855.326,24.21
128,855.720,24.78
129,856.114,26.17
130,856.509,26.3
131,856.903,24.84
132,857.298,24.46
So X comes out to -0.12 mag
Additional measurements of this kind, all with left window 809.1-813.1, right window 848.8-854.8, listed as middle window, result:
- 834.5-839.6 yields -0.08 mag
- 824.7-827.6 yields -0.03 mag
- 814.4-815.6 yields 0.06 mag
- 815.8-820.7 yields -0.01 mag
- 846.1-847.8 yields 0.08 mag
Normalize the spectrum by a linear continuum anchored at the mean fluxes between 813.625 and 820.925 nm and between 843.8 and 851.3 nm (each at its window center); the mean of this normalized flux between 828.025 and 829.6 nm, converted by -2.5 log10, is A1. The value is -0.18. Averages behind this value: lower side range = 24.8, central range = 28.5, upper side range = 23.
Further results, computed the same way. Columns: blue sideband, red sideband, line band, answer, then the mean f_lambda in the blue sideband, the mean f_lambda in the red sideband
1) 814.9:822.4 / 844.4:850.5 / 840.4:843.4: -0.11 mag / 25.1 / 22.5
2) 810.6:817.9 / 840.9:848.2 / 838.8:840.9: -0.11 mag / 25.1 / 24.2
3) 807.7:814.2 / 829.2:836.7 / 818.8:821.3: 0.08 mag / 25.3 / 26.8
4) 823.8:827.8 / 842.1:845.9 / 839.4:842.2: -0.06 mag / 25.7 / 24.9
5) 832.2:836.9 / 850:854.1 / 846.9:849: 0.19 mag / 26.9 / 24.6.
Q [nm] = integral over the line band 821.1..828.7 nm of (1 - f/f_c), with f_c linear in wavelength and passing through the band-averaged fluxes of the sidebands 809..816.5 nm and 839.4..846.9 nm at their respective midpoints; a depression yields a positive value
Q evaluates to -0.39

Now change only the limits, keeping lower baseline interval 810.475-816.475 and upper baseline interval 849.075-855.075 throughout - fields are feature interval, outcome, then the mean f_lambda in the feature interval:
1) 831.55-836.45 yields -0.392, 26.6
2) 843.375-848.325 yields 0.172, 23.7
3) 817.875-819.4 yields 0.011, 24.5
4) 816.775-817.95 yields -0.091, 26.7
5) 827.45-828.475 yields -0.215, 29.9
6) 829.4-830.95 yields -0.216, 28.1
